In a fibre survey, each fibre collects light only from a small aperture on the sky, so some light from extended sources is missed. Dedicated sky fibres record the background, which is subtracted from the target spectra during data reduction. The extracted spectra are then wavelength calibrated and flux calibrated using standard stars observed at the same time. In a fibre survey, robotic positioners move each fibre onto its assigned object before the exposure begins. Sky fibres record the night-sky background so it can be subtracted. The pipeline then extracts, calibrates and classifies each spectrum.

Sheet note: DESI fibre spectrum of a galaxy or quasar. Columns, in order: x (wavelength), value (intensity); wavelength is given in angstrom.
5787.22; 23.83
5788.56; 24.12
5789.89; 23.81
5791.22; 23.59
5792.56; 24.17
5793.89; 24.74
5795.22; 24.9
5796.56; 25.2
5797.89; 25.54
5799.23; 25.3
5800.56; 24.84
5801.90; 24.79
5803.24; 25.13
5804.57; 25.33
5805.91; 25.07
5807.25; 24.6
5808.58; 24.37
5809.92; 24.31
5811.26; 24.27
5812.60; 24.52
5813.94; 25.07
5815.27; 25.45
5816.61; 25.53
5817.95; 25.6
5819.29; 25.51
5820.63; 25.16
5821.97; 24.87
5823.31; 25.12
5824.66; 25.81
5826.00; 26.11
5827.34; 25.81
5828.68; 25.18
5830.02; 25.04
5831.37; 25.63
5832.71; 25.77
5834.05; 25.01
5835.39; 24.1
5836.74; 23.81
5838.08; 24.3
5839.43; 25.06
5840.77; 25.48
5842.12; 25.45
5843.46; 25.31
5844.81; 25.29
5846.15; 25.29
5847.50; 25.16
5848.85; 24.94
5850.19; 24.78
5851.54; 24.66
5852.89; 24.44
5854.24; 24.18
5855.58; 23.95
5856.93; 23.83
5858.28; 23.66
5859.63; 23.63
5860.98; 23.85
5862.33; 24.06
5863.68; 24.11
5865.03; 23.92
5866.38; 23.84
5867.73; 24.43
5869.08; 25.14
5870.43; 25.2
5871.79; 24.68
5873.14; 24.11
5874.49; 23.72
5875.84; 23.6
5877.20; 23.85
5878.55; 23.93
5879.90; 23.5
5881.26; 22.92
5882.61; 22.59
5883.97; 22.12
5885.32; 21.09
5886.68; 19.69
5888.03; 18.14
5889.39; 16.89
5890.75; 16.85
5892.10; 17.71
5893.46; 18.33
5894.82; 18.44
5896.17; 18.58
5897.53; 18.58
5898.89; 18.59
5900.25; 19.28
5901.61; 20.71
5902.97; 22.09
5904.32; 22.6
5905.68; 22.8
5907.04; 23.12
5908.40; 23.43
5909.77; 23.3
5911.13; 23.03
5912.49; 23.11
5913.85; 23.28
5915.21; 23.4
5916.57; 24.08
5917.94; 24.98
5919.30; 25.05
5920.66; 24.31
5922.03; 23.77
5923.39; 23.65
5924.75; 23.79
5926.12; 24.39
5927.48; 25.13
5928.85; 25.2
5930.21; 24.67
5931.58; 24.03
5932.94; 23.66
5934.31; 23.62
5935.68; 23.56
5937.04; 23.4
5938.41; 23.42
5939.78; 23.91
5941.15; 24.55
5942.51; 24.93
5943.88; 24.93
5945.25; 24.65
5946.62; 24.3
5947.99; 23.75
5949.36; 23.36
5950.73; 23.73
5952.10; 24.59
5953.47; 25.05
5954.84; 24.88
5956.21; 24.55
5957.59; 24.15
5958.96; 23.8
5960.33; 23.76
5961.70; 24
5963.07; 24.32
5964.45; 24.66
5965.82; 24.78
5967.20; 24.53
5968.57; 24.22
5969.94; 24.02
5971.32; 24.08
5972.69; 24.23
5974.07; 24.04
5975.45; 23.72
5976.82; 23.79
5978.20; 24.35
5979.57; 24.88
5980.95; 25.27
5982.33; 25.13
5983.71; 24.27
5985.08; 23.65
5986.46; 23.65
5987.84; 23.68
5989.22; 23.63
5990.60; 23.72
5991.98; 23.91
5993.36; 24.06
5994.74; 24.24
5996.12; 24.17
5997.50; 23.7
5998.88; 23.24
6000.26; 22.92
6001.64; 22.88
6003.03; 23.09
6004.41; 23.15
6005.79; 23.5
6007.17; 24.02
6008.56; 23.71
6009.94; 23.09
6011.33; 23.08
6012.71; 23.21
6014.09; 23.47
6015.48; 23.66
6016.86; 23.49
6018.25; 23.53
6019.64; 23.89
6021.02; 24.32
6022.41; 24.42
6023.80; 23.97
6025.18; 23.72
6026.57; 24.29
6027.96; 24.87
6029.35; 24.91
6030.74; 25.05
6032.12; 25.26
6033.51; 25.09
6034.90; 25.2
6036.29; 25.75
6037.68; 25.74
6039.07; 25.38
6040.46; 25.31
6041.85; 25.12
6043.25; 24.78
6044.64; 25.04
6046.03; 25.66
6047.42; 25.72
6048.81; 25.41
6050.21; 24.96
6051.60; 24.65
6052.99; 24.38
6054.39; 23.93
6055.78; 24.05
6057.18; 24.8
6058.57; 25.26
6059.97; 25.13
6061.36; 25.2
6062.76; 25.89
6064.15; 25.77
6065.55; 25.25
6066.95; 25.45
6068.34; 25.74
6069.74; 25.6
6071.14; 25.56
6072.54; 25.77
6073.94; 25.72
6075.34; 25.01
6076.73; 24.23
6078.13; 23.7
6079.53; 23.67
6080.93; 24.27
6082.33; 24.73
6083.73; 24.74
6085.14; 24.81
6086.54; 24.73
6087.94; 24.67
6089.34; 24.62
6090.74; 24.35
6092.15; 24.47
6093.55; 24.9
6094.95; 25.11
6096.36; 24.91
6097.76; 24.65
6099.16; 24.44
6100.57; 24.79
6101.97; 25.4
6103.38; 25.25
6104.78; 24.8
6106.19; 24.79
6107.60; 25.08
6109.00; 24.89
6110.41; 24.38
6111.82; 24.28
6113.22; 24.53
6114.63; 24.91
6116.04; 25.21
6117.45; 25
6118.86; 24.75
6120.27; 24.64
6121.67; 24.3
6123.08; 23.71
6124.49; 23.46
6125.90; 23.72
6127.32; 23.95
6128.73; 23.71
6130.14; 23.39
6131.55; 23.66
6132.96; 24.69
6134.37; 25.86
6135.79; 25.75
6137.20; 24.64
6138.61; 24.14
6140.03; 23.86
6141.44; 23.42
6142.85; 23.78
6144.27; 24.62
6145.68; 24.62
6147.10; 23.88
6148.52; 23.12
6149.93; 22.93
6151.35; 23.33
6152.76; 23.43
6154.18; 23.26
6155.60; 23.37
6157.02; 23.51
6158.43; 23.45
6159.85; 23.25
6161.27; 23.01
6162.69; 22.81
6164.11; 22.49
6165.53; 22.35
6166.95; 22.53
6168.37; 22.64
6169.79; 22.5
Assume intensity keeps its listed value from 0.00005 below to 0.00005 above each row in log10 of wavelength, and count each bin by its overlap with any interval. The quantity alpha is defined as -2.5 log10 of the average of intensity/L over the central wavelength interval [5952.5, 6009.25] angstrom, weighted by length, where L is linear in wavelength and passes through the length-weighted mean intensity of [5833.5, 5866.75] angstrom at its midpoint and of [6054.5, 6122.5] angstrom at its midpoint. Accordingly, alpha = 0.029 mag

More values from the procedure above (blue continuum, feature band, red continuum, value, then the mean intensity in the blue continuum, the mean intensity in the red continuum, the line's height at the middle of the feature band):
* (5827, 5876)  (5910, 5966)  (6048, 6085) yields 0.03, 24.6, 25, 24.7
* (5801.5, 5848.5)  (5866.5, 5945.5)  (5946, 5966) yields 0.09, 25.1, 24.2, 24.6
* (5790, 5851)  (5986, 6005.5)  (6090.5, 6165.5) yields 0.04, 25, 24.2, 24.5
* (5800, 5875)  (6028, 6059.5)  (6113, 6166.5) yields -0.04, 24.8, 23.9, 24.2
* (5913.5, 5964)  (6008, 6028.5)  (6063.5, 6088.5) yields 0.04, 24.2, 25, 24.6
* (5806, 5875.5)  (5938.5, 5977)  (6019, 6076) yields 0.03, 24.8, 25.1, 24.9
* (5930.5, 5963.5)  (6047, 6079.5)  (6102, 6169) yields -0.04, 24.1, 24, 24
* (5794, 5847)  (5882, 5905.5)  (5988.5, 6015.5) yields 0.24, 25.1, 23.5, 24.5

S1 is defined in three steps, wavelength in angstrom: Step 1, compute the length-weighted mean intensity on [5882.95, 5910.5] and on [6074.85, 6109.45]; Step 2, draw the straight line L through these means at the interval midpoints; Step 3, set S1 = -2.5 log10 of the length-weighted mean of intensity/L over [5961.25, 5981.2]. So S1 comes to -0.11 mag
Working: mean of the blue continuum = 20.1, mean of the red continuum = 24.7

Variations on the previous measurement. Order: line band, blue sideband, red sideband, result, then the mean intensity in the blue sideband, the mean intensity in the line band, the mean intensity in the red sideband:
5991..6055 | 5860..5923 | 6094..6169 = -0.046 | 22.3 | 24.3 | 24.1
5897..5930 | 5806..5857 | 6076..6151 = 0.081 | 25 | 23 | 24.4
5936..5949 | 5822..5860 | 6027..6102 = 0.034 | 24.9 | 24.2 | 25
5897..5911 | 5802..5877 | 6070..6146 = 0.150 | 24.8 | 21.5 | 24.6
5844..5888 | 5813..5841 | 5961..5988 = 0.052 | 25.2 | 23.8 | 24.3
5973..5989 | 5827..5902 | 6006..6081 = -0.003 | 23.1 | 24.2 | 24.7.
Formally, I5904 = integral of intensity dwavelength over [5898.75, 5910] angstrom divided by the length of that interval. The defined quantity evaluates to 21.9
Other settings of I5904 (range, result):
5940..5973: 24.3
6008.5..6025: 23.7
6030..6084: 25.1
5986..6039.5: 24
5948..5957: 24.3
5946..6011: 24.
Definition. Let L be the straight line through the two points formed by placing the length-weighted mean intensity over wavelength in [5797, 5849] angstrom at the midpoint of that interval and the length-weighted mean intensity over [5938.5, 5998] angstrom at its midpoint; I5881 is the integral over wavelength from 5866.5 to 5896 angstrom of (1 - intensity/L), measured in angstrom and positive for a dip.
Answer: 3.6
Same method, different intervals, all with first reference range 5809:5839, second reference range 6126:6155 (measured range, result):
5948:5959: 0.2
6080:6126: -1.0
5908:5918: 0.5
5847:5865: 0.5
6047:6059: -0.2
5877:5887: 1.0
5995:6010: 0.6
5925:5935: 0.1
